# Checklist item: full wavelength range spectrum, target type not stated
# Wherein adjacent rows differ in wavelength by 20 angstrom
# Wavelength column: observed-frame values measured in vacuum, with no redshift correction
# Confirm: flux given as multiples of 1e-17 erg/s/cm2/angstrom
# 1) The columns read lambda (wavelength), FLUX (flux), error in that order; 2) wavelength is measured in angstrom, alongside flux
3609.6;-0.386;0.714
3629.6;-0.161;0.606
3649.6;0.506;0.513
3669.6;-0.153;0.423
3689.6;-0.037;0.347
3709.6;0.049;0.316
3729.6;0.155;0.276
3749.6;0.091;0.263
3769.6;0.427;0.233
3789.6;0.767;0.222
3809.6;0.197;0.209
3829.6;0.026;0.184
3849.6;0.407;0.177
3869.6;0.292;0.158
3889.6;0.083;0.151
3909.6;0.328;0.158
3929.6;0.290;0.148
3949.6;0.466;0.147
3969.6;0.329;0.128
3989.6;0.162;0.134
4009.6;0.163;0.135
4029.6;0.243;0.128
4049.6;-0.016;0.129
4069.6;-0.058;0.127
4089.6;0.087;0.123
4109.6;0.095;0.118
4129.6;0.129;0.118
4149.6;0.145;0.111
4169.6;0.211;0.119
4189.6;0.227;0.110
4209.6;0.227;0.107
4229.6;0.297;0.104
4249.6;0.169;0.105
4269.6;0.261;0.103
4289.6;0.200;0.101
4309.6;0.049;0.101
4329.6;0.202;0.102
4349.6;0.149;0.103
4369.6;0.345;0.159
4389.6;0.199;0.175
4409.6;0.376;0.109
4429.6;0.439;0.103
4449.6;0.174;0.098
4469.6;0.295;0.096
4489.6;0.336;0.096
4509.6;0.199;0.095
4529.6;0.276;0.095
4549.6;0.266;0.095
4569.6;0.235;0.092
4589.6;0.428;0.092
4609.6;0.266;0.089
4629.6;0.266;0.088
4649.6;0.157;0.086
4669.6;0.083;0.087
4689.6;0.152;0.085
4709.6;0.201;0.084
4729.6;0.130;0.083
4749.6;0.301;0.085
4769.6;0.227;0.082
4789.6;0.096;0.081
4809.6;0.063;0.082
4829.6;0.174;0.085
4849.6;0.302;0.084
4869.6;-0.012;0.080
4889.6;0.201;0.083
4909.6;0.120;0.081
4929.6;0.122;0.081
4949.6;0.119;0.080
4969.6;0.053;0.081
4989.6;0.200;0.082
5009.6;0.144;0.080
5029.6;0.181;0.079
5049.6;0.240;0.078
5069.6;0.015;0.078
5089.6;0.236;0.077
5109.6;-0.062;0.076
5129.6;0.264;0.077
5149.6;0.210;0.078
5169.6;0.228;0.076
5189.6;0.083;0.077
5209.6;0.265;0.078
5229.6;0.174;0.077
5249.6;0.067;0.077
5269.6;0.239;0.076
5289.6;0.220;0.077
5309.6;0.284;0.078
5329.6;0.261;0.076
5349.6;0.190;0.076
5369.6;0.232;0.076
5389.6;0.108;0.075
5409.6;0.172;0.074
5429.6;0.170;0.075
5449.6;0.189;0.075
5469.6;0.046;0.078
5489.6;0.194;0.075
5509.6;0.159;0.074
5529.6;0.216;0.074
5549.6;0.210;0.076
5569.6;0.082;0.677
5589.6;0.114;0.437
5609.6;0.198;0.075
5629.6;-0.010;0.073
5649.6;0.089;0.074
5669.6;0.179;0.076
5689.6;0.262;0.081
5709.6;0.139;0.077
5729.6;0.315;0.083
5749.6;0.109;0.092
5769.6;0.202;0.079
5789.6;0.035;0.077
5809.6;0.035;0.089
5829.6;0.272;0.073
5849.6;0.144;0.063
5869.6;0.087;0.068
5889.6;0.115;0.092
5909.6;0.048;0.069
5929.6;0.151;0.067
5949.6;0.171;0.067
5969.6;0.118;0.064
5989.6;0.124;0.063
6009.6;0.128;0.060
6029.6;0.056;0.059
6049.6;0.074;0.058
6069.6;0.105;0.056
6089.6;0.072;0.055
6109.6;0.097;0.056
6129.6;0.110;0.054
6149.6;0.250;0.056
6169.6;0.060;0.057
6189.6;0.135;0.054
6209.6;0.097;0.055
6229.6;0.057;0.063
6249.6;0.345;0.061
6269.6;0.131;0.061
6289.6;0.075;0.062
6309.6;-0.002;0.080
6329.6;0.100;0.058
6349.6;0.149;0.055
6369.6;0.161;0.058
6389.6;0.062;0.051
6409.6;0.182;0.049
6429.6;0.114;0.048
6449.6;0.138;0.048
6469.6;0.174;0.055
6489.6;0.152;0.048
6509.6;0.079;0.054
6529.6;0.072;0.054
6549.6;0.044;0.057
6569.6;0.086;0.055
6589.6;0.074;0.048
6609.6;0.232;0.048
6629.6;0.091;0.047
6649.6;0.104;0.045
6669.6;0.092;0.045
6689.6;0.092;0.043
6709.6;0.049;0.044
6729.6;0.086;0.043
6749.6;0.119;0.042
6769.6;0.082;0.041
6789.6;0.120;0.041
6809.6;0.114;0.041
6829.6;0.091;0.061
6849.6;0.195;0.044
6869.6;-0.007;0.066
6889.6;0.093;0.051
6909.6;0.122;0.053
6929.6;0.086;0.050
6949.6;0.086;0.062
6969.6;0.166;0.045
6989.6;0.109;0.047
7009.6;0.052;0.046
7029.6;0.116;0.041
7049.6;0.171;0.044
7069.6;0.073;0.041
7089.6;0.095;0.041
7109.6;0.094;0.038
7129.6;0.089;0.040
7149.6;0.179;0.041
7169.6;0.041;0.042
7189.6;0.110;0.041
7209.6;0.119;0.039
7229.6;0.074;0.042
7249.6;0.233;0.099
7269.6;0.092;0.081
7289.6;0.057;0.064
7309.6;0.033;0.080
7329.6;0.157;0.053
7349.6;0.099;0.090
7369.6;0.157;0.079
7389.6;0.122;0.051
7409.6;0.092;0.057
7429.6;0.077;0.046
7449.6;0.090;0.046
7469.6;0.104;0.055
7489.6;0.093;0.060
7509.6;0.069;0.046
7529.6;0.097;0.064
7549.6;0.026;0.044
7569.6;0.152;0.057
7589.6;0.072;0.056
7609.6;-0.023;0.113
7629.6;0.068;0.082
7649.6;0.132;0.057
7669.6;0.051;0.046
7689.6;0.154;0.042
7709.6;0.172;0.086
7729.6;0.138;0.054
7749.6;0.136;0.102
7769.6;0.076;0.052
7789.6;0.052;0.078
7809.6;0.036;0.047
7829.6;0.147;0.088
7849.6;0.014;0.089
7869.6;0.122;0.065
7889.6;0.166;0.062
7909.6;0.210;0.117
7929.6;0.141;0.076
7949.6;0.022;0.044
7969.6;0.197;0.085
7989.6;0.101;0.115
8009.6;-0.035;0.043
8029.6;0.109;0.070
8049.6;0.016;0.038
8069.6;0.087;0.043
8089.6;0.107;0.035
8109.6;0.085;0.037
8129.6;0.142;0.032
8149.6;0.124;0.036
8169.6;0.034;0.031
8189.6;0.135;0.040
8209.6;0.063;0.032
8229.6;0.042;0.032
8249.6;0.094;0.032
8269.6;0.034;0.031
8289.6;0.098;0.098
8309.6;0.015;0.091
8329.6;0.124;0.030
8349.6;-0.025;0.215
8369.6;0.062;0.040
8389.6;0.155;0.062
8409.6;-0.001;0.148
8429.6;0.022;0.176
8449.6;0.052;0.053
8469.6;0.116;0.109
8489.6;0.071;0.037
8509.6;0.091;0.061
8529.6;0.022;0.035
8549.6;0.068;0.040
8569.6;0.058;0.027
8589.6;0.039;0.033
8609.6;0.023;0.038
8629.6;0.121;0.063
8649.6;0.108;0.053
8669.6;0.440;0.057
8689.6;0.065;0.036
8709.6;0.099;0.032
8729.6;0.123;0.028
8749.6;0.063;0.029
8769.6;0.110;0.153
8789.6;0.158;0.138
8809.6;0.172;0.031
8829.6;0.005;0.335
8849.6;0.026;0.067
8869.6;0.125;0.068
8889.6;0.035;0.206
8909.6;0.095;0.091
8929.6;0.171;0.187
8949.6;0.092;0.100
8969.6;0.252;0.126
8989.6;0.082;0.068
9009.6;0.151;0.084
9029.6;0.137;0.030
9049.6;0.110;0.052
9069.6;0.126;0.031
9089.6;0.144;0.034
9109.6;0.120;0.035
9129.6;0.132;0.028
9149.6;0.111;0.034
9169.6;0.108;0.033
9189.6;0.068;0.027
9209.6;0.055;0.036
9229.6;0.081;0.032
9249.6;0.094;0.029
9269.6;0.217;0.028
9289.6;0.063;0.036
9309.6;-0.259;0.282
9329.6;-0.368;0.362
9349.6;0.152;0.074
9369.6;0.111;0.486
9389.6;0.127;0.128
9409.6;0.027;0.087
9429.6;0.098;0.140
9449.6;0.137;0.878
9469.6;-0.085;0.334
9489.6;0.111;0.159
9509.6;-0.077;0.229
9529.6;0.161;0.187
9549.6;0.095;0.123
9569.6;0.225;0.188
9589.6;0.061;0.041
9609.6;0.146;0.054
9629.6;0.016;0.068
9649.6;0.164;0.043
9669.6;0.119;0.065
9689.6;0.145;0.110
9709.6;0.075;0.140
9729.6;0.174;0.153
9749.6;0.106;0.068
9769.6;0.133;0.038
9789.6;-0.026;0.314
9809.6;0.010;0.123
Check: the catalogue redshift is 1.323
